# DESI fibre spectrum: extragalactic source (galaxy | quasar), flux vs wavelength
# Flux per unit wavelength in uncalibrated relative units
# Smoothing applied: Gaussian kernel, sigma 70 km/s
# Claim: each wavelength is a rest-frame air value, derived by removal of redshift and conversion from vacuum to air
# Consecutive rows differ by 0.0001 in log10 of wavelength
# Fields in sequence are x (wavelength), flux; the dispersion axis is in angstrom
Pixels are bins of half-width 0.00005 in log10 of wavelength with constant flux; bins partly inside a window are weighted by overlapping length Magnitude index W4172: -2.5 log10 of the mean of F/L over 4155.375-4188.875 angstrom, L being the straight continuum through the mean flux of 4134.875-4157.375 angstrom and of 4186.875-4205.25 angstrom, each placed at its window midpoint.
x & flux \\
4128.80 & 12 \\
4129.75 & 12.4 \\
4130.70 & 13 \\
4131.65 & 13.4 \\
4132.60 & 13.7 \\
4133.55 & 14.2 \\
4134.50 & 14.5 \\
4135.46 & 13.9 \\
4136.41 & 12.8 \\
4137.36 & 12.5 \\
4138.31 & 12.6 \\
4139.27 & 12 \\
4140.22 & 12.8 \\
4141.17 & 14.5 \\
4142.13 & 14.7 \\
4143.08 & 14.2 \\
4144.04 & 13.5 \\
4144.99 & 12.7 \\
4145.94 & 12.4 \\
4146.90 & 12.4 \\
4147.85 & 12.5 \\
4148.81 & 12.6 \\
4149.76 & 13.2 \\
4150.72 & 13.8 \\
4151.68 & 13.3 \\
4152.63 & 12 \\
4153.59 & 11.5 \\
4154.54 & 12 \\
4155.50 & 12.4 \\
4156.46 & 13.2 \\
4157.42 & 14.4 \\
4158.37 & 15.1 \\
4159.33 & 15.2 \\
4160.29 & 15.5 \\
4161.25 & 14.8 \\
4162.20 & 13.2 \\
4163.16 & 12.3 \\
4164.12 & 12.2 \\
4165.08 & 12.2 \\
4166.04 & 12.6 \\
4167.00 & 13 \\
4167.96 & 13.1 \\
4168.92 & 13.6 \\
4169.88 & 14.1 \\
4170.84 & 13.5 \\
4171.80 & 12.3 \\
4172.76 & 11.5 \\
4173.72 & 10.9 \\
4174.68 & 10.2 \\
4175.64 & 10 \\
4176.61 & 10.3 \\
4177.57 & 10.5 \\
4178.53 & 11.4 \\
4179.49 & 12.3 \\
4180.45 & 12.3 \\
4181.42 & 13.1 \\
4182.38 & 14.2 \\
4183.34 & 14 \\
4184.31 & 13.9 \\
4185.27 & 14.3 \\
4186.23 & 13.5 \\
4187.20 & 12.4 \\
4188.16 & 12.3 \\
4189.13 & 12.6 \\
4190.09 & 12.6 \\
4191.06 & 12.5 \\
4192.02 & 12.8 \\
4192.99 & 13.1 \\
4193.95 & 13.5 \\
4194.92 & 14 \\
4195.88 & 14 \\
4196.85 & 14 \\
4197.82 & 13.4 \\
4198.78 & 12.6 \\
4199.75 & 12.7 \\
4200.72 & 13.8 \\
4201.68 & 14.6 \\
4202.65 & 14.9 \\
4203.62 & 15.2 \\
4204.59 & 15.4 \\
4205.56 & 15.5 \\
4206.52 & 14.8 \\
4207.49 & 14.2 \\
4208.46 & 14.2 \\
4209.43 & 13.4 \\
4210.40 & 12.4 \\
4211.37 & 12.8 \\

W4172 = 0.03 mag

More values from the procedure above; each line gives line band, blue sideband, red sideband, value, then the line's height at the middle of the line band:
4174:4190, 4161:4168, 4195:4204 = 0.09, 13.4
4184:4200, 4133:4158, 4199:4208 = 0.08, 14.2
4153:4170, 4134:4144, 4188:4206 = 0.02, 13.5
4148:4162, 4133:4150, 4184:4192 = -0.03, 13.2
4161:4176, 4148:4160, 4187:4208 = 0.08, 13.4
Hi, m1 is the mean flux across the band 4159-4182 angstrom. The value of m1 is 12.5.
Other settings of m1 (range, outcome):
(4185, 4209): 13.7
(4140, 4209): 13.2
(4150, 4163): 13.5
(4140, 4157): 13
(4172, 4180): 10.9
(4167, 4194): 12.5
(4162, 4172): 12.9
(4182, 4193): 13.2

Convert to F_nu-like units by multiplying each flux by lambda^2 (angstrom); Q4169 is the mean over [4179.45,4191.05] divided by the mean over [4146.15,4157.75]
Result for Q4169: 1.0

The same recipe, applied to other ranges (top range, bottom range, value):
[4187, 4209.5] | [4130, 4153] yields 1.07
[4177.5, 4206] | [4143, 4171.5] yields 1.03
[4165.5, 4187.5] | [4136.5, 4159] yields 0.97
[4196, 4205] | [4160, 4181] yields 1.16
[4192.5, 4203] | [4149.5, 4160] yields 1.05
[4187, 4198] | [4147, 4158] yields 1.04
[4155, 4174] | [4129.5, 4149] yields 1.02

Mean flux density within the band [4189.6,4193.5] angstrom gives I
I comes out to 12.8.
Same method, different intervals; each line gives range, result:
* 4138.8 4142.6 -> 13.5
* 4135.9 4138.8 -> 12.7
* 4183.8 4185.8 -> 14.1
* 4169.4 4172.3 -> 13.3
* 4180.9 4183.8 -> 13.7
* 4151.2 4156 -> 12.2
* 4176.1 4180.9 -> 11.3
